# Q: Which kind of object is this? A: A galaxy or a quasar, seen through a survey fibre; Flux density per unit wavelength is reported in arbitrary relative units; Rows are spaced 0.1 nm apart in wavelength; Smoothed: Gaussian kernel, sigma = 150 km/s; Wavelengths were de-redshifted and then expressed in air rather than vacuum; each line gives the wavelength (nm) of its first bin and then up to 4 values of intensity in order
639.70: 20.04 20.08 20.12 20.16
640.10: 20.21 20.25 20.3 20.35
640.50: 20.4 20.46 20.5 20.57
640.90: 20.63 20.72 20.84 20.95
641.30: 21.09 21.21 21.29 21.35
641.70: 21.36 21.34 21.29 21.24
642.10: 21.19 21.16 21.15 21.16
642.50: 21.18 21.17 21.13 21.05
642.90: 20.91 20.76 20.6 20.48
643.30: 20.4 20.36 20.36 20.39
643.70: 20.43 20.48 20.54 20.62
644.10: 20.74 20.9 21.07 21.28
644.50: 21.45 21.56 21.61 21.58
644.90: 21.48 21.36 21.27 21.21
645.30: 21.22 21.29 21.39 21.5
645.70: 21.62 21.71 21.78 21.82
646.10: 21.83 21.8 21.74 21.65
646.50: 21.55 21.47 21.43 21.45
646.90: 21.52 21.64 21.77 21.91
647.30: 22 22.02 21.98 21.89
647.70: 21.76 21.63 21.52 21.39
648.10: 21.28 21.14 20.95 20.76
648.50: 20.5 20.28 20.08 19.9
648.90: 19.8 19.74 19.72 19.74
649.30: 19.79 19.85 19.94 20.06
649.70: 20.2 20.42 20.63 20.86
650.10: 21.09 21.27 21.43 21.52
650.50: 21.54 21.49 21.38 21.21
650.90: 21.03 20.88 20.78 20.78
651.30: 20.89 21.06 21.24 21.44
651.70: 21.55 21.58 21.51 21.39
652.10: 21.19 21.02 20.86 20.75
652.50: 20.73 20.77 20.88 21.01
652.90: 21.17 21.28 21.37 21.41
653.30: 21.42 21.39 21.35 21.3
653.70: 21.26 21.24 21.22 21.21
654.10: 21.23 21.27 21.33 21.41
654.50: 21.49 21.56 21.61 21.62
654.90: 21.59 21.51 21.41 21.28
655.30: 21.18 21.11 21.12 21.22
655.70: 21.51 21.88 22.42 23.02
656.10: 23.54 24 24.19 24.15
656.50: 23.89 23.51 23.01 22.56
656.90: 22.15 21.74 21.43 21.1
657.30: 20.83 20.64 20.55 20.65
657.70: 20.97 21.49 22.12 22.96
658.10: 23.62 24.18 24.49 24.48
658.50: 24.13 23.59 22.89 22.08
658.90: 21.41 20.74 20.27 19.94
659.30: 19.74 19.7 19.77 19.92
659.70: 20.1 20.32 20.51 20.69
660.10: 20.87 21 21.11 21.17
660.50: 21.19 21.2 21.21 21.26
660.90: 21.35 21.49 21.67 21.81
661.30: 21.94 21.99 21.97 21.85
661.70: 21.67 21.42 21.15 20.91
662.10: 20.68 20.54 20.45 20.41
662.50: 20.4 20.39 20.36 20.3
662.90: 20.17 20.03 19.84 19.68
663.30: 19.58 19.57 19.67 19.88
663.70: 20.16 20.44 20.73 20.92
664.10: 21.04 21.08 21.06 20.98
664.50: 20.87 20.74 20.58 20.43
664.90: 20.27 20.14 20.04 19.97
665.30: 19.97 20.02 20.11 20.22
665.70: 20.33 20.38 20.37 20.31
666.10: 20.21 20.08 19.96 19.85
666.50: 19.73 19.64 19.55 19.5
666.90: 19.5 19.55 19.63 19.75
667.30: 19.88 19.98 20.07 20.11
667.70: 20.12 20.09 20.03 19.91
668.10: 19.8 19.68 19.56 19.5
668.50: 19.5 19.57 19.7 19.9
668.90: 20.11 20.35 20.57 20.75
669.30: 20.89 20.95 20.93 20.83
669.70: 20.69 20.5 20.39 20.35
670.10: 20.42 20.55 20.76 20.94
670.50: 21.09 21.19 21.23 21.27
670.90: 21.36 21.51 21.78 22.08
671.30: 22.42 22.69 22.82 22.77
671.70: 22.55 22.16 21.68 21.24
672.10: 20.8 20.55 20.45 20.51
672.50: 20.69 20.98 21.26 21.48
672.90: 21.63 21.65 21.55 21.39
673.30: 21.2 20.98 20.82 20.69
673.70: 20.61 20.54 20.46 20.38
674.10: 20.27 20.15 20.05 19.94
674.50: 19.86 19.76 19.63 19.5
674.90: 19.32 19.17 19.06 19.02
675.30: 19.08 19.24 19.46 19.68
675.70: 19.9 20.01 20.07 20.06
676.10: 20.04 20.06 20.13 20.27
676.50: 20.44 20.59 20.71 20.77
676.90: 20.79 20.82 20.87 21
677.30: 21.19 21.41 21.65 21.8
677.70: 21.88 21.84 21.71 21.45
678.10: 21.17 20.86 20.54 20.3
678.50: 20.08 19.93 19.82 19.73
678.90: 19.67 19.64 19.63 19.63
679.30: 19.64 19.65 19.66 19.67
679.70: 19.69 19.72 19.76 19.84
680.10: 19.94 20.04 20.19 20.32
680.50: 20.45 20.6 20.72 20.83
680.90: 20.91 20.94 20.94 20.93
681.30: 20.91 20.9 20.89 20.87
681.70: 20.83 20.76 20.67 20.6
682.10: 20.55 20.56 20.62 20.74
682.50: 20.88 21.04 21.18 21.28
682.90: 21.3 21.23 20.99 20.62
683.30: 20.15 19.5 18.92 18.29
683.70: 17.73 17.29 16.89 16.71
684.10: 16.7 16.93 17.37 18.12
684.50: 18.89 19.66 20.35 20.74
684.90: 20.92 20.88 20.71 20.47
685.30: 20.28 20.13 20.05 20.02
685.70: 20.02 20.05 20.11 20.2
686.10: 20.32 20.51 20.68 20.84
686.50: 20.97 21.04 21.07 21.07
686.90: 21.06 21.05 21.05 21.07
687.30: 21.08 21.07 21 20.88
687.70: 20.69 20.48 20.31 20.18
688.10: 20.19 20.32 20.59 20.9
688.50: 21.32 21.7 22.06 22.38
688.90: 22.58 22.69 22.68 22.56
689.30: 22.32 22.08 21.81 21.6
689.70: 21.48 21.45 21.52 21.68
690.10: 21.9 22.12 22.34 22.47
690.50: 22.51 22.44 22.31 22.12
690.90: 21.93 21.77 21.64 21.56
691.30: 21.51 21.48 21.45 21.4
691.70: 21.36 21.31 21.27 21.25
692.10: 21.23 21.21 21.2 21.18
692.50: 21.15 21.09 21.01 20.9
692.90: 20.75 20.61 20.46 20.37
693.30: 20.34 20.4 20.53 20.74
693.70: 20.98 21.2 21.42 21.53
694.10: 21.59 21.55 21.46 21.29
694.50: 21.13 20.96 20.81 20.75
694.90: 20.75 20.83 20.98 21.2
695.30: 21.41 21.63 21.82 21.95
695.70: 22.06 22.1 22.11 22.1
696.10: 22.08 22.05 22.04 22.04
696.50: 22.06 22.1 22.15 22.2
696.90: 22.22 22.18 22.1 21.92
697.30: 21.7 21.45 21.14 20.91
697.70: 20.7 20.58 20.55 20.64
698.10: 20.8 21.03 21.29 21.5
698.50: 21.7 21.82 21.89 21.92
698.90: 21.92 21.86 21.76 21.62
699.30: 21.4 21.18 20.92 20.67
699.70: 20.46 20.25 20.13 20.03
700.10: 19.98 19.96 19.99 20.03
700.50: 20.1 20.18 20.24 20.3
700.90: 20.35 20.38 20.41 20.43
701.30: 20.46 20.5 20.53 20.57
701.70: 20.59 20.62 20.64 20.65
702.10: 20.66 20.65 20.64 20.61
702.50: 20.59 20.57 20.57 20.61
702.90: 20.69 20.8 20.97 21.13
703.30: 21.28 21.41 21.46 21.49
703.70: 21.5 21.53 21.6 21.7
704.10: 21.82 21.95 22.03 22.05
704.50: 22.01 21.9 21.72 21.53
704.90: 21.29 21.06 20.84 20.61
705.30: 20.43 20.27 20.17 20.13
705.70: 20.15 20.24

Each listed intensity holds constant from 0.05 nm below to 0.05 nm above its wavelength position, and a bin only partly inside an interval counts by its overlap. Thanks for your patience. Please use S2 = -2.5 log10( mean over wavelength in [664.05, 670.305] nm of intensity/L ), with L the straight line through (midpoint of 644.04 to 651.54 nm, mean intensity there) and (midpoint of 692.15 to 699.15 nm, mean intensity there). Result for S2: 0.05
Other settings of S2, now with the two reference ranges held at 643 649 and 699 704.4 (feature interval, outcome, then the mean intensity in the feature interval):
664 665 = 0.02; 20.8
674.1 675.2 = 0.07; 19.6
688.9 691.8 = -0.05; 21.9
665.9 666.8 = 0.06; 19.9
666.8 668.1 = 0.06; 19.9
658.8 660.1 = 0.04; 20.4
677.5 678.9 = 0.01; 20.8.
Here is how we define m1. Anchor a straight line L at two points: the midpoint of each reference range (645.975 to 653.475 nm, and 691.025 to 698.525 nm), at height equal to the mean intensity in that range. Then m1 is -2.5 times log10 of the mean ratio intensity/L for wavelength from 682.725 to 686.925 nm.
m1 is 0.08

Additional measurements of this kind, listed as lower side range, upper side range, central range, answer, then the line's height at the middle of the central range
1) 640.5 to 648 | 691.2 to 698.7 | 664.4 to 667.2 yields 0.06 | 21.3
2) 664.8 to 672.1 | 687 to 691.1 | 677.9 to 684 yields 0.05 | 21.2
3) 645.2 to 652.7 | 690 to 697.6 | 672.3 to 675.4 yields 0.05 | 21.3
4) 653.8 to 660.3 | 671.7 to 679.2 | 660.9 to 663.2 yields 0.02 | 21.4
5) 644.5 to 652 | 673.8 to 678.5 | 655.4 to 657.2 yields -0.08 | 20.9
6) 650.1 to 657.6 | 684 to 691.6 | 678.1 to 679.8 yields 0.06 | 21.1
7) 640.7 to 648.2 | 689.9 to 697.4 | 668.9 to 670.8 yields 0.03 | 21.4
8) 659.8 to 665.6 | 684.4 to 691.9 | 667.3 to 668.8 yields 0.05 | 20.8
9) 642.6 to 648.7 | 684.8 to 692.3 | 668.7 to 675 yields 0.02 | 21.2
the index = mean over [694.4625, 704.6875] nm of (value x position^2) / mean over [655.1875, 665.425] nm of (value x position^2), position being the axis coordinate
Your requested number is 1.12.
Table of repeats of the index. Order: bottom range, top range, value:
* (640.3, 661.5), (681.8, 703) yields 1.11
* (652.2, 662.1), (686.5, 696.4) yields 1.10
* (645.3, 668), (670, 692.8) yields 1.06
